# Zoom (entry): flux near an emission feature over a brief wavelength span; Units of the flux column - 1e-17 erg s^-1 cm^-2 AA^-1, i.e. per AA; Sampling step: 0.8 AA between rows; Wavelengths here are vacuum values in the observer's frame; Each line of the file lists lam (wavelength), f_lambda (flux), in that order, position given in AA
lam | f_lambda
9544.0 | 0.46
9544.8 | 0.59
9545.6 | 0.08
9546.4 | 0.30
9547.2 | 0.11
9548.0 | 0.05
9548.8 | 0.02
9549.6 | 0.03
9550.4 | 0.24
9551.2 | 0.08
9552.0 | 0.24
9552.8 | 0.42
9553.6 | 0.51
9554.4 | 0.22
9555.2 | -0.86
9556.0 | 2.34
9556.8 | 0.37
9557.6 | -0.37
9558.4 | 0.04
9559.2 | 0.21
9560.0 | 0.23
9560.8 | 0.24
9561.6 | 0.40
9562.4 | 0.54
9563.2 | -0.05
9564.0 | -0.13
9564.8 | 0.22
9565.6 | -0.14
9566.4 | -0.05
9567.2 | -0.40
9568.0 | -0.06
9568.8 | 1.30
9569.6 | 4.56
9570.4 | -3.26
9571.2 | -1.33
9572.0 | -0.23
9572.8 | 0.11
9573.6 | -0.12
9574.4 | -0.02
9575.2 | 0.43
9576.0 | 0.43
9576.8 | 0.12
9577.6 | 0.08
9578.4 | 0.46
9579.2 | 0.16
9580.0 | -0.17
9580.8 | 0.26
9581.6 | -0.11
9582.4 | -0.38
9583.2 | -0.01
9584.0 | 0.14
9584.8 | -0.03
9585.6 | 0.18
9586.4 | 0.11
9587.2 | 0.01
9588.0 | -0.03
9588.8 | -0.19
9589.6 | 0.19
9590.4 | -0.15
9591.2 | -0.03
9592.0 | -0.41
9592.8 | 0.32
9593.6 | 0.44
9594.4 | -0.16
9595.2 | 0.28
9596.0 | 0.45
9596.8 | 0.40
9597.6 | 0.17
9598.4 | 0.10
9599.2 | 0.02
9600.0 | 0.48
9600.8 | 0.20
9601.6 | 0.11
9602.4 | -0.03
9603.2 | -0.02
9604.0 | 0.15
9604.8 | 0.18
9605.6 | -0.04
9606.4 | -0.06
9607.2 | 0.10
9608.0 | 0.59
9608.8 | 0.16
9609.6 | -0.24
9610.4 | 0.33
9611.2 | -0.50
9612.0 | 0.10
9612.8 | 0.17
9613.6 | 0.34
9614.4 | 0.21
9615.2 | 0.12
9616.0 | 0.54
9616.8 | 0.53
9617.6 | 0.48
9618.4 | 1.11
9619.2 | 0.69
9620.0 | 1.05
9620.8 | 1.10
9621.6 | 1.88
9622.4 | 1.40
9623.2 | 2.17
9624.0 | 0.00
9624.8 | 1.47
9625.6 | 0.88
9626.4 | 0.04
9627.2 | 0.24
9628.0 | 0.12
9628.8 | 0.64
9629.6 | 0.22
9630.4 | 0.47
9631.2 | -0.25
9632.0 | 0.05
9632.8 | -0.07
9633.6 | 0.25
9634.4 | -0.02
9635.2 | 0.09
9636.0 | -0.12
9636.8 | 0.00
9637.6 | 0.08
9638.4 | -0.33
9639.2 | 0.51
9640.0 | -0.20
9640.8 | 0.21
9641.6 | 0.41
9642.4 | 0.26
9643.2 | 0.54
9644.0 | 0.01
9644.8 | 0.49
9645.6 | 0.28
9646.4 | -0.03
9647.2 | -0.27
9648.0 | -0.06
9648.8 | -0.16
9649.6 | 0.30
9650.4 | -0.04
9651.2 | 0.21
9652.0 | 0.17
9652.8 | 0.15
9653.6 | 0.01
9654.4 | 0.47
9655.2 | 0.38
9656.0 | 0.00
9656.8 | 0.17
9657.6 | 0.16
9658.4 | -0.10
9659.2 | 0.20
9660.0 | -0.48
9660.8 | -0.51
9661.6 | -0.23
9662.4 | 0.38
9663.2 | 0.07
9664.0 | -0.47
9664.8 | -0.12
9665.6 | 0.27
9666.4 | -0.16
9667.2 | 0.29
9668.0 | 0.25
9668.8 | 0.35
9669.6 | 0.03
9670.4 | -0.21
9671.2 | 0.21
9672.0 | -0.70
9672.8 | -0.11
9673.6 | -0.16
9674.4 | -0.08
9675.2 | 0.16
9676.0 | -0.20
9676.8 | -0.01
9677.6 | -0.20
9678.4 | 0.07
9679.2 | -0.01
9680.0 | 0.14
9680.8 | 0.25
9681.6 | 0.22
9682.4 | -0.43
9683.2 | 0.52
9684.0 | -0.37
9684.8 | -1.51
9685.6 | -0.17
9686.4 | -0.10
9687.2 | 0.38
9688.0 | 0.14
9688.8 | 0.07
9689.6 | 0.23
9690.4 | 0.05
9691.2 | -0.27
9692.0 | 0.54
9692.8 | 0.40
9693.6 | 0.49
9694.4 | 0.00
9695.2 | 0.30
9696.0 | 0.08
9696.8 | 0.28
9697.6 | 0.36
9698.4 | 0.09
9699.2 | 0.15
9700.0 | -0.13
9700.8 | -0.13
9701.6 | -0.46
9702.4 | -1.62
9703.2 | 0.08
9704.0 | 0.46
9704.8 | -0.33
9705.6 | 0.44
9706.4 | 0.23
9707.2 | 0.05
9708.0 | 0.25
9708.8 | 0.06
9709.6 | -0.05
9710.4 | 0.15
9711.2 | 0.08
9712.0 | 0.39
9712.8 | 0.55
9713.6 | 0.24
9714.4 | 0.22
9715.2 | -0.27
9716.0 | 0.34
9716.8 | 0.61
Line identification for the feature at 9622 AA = [O III]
